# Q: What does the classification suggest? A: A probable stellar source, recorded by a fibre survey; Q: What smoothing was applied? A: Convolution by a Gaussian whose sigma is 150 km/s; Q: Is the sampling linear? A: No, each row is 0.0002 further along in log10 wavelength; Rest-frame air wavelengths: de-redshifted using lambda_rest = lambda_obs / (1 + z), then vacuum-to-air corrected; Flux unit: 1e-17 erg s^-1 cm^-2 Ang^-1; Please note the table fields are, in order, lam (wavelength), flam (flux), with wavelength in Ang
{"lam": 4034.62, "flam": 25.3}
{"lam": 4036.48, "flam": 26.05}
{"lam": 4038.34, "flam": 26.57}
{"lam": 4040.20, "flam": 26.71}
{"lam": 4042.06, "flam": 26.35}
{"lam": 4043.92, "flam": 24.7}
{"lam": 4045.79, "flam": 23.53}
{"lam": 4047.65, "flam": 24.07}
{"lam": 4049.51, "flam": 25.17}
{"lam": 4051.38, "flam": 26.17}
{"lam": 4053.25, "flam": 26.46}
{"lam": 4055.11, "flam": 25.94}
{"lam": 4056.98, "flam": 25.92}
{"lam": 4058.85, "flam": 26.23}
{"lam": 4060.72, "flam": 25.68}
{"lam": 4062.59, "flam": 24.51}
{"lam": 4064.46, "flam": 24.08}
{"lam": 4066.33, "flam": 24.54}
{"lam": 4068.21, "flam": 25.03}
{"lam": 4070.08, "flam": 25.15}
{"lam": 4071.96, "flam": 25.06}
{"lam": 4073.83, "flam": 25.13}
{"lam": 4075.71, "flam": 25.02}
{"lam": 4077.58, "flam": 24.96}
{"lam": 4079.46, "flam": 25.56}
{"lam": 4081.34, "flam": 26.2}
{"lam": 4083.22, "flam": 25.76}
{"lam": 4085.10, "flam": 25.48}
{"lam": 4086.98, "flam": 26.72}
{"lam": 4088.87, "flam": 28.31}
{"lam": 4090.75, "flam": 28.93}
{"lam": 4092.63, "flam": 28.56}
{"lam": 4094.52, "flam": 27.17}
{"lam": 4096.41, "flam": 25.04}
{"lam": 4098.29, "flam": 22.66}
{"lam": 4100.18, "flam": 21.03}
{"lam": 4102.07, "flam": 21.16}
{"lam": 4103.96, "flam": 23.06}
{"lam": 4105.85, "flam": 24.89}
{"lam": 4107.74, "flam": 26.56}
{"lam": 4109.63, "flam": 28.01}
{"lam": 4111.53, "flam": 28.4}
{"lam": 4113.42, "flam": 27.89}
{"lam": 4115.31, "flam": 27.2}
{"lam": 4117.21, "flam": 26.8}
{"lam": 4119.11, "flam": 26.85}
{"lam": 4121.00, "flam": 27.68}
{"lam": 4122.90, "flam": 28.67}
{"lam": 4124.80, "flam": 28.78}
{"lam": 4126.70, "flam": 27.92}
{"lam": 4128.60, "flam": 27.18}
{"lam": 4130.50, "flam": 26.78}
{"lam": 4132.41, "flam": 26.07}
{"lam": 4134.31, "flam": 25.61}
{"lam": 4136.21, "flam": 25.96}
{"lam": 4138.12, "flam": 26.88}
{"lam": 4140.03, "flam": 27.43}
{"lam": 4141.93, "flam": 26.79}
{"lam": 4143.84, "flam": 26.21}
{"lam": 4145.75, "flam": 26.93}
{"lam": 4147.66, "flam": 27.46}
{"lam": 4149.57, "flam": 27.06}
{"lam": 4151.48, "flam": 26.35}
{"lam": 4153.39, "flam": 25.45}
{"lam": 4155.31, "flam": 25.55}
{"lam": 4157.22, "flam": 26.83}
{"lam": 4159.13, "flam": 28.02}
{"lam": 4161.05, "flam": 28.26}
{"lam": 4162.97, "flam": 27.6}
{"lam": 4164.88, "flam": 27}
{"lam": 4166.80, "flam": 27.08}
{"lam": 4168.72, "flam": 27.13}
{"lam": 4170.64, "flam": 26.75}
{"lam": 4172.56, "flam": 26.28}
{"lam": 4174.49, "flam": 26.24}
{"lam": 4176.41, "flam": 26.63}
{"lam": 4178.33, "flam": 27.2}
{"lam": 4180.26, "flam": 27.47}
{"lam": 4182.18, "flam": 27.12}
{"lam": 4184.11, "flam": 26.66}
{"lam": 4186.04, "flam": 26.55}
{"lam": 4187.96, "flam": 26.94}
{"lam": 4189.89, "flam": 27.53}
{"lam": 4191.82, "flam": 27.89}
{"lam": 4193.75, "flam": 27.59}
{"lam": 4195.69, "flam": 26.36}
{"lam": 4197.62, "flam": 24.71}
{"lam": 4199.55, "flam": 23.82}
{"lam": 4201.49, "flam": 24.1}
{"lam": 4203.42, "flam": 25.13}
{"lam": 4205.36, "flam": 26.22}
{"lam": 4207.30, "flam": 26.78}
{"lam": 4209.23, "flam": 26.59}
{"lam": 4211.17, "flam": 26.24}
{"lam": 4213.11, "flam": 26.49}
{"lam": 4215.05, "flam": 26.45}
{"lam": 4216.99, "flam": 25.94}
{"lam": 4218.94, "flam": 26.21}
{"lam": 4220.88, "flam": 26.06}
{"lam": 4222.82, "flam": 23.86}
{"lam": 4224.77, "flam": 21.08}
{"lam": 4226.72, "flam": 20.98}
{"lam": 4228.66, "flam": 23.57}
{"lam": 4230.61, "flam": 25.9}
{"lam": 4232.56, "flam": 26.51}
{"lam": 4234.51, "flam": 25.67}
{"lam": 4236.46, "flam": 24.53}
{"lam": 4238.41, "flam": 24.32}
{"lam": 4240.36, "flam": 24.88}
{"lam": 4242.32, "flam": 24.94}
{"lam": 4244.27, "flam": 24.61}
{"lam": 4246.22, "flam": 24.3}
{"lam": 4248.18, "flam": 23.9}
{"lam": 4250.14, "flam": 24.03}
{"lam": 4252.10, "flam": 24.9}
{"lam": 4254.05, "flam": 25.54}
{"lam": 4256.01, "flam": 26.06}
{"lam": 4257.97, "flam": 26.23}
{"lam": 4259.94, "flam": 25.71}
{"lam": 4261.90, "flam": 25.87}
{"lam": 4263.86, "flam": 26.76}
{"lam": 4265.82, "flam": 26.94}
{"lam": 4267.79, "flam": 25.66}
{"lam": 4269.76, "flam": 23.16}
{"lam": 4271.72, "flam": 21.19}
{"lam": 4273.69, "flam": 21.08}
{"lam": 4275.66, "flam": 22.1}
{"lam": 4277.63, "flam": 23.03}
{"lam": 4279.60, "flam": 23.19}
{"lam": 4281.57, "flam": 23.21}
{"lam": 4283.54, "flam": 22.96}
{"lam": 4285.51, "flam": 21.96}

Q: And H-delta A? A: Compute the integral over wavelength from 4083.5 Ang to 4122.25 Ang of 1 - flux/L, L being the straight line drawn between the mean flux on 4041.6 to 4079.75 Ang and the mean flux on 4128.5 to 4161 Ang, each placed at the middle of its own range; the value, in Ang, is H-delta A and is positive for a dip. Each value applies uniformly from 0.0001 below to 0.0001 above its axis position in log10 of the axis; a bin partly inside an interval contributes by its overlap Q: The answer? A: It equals -0.3 Ang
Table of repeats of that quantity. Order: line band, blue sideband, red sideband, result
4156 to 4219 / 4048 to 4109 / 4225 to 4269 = -3.66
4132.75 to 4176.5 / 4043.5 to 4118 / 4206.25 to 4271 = -2.37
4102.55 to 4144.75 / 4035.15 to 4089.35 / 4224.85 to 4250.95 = -2.88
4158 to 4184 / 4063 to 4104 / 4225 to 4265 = -2.14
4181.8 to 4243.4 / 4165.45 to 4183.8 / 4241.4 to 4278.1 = 0.73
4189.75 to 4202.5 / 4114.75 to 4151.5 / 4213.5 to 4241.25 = -0.19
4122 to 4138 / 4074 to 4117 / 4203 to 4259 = -0.90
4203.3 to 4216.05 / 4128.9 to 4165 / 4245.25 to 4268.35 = -0.16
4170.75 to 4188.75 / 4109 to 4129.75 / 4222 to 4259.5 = -0.44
